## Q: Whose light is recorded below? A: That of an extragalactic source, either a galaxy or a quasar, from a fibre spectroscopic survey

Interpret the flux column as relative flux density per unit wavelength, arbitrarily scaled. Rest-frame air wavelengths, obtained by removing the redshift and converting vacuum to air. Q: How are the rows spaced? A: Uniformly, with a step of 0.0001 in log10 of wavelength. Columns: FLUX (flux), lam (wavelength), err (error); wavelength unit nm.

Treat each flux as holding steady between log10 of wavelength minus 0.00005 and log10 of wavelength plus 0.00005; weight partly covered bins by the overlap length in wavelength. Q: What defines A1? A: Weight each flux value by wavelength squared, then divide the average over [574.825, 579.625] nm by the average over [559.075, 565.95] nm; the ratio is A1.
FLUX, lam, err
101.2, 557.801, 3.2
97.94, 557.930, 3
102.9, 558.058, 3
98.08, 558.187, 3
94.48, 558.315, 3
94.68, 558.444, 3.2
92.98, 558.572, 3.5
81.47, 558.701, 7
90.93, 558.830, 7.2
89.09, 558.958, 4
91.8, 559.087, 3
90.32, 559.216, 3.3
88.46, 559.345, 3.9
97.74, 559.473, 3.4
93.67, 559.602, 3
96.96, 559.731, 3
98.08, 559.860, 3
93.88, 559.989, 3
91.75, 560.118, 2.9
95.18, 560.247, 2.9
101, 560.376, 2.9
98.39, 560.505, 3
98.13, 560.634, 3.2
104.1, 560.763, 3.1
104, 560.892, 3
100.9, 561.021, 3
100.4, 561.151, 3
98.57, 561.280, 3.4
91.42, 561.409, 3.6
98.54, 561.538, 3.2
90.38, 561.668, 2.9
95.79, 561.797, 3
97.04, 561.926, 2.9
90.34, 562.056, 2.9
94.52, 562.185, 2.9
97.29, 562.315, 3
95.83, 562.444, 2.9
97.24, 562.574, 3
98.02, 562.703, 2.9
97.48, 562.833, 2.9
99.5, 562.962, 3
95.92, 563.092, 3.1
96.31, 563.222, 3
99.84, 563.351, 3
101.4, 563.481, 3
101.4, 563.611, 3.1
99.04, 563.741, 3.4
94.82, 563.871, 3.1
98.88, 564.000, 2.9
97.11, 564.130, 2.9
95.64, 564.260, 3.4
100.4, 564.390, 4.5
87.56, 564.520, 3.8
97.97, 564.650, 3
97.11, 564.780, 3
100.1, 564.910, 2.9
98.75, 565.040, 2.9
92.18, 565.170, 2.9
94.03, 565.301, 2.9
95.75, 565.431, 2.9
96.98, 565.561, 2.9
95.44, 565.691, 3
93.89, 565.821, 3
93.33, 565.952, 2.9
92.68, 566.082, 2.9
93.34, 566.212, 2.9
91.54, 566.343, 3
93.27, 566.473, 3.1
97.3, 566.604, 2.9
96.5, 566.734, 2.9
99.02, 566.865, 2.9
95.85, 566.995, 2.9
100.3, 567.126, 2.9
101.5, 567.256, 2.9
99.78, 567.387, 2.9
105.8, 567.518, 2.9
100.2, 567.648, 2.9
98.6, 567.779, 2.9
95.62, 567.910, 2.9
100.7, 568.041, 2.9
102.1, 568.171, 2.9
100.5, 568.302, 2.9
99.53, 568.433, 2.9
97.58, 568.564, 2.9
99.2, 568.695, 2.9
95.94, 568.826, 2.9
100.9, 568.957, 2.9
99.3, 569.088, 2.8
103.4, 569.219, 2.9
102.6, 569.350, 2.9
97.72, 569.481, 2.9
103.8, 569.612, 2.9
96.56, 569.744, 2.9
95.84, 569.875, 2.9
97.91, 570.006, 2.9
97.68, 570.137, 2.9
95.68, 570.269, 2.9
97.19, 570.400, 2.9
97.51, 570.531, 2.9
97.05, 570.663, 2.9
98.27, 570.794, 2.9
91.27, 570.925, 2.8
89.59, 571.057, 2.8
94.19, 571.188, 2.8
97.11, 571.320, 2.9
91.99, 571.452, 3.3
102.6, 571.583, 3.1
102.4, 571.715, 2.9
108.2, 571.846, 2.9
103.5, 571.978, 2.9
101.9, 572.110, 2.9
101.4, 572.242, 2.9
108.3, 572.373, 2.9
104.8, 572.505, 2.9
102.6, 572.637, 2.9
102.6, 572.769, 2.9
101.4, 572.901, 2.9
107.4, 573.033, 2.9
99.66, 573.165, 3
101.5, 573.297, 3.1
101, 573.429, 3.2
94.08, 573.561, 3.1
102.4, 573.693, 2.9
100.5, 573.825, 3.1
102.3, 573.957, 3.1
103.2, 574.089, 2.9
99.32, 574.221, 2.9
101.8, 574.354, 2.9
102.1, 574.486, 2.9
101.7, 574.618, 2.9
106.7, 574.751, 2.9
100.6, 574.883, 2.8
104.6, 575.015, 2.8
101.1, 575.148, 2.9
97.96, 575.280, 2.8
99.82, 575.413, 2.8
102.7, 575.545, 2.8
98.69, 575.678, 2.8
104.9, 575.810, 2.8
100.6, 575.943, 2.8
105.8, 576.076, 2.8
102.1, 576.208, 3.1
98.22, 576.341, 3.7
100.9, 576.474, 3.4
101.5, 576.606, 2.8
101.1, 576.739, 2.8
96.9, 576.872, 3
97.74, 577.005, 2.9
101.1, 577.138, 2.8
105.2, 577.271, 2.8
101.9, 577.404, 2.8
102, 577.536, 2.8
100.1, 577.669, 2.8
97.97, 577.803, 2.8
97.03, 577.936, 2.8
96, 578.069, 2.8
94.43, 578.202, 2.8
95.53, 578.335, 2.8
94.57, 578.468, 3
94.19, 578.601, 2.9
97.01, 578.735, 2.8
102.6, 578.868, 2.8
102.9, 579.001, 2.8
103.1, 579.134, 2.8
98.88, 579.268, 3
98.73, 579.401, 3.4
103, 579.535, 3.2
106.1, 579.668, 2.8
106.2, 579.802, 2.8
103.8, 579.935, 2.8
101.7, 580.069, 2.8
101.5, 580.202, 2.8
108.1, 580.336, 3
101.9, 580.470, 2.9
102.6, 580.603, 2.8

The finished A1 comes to 1.09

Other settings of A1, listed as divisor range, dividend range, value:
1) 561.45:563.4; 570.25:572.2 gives 1.05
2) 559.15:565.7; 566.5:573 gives 1.05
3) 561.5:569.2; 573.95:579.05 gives 1.07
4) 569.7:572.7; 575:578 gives 1.04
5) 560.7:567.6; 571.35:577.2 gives 1.08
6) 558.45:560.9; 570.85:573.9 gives 1.11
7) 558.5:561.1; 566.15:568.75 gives 1.06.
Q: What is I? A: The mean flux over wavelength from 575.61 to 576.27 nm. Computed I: 102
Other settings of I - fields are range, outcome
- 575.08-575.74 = 100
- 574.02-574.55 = 102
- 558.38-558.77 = 89.7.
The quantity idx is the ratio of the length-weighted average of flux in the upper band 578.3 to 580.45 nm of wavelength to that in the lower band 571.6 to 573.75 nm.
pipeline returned 1.0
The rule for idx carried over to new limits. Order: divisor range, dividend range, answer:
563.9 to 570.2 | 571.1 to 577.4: 1.04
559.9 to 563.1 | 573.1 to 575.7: 1.04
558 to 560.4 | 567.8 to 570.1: 1.06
